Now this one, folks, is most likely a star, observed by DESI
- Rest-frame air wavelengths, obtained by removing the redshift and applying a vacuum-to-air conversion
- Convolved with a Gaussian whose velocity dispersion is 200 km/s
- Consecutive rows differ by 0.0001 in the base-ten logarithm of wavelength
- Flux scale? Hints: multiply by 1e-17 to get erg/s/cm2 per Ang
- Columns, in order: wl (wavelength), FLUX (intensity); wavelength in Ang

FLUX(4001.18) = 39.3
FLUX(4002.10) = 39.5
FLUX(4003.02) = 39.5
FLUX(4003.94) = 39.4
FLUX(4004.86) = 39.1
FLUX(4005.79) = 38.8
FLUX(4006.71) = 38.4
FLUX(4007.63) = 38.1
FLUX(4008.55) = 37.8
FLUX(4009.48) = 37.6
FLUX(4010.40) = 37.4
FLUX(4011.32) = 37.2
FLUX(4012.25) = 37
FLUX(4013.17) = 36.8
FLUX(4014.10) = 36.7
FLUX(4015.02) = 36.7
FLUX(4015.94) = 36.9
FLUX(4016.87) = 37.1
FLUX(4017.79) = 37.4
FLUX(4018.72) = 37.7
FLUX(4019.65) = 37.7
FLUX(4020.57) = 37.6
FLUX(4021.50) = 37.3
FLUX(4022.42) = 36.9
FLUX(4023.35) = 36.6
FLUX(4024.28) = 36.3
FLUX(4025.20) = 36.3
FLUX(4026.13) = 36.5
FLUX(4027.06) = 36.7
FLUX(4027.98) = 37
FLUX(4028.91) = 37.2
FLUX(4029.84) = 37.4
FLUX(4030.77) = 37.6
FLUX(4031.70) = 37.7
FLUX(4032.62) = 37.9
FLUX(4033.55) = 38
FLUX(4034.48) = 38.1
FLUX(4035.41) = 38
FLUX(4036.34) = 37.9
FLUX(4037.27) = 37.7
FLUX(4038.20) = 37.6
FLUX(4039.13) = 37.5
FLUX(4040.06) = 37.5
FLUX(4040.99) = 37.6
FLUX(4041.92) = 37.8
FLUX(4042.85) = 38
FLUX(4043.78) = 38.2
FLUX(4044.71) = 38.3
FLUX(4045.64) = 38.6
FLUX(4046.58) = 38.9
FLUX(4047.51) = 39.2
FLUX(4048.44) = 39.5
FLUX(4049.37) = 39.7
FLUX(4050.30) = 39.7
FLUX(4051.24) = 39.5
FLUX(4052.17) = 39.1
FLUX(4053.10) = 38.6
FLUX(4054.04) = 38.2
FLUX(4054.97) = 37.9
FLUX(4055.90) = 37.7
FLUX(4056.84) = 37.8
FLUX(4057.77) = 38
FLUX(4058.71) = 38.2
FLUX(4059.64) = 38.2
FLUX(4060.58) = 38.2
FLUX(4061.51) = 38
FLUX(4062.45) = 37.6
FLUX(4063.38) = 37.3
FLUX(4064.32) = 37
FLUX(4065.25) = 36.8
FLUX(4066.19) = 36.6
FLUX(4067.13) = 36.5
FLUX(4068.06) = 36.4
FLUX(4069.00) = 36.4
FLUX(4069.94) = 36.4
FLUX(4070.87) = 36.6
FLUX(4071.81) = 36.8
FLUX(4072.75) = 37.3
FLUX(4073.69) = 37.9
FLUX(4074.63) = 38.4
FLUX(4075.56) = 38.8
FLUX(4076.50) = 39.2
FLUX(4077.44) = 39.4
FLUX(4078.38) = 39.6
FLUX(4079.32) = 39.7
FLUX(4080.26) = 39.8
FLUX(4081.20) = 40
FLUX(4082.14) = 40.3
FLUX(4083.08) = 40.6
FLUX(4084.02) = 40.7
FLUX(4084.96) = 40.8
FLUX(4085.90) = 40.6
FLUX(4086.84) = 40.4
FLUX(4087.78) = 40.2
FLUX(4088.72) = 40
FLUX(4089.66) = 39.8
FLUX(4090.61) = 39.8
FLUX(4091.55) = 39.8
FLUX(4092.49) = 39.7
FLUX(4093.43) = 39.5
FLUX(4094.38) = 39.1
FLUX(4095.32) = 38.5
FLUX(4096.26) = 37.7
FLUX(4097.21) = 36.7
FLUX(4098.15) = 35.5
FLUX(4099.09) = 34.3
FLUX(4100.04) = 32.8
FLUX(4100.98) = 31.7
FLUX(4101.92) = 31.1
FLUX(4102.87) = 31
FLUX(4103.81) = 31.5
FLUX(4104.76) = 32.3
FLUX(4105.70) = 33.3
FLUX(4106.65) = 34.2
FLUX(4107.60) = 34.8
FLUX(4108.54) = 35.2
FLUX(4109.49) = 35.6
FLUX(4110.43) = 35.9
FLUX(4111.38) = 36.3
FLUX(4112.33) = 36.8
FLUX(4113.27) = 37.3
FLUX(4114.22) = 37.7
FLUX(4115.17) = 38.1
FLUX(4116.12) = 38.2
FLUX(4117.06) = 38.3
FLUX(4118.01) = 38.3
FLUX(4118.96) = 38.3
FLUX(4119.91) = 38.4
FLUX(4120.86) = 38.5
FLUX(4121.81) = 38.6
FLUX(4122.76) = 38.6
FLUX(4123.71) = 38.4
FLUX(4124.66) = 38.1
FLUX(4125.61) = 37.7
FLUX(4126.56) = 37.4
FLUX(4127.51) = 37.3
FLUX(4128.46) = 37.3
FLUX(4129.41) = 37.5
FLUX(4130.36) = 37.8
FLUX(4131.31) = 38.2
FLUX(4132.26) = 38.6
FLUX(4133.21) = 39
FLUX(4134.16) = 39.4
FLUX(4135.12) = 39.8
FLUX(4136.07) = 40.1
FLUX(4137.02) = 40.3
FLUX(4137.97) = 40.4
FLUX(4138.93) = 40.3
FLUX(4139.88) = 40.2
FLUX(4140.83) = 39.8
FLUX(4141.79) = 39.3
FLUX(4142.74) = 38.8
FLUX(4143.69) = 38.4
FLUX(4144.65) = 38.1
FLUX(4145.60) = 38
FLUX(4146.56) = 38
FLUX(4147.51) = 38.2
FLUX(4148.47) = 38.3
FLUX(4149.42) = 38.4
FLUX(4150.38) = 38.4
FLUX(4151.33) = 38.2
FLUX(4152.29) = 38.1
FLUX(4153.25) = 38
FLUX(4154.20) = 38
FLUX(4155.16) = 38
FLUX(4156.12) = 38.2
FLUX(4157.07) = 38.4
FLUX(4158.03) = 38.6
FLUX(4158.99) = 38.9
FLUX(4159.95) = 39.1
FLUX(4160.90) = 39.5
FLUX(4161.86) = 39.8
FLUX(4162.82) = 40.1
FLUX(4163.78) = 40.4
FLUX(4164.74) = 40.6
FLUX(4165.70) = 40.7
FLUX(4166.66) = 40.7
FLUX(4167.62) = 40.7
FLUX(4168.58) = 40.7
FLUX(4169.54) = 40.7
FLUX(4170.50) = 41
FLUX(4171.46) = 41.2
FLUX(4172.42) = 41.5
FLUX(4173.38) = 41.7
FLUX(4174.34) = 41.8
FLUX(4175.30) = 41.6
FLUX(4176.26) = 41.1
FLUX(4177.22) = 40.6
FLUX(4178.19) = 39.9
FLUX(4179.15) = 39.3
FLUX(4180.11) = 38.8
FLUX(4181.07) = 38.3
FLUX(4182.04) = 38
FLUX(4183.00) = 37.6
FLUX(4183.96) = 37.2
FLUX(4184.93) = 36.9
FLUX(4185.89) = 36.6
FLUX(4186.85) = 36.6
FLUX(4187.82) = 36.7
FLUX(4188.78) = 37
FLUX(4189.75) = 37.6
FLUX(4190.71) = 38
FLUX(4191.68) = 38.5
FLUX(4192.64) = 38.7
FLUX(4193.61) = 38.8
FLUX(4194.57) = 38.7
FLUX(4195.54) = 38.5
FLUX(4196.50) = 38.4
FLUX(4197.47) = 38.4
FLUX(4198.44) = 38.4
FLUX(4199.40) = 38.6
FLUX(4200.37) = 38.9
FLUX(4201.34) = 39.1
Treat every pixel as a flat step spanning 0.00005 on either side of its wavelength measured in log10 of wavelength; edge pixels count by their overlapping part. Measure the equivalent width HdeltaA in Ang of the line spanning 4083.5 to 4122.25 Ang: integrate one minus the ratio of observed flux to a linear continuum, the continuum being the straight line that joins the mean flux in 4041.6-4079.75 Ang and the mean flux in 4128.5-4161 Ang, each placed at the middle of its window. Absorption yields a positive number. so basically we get 1.4 Ang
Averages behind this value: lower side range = 38.1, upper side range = 38.8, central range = 37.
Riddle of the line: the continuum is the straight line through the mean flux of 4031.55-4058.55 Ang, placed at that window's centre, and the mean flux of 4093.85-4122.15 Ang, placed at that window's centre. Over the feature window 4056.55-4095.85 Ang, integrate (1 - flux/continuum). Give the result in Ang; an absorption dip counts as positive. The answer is -1.67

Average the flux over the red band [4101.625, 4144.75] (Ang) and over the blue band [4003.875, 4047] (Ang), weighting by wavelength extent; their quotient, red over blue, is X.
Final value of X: 1.00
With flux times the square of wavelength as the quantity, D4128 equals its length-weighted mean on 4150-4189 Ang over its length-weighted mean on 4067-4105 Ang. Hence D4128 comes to 1.09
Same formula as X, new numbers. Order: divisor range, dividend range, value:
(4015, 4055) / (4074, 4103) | 1.01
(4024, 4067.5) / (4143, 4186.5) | 1.04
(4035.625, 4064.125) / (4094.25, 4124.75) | 0.94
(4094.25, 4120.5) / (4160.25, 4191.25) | 1.11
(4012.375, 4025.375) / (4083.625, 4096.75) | 1.07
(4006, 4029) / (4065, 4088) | 1.04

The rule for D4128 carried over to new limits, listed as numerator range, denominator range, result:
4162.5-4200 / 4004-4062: 1.11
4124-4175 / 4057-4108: 1.08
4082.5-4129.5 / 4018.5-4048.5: 1.02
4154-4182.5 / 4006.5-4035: 1.15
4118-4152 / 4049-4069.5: 1.06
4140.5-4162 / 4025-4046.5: 1.08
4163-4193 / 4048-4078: 1.10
